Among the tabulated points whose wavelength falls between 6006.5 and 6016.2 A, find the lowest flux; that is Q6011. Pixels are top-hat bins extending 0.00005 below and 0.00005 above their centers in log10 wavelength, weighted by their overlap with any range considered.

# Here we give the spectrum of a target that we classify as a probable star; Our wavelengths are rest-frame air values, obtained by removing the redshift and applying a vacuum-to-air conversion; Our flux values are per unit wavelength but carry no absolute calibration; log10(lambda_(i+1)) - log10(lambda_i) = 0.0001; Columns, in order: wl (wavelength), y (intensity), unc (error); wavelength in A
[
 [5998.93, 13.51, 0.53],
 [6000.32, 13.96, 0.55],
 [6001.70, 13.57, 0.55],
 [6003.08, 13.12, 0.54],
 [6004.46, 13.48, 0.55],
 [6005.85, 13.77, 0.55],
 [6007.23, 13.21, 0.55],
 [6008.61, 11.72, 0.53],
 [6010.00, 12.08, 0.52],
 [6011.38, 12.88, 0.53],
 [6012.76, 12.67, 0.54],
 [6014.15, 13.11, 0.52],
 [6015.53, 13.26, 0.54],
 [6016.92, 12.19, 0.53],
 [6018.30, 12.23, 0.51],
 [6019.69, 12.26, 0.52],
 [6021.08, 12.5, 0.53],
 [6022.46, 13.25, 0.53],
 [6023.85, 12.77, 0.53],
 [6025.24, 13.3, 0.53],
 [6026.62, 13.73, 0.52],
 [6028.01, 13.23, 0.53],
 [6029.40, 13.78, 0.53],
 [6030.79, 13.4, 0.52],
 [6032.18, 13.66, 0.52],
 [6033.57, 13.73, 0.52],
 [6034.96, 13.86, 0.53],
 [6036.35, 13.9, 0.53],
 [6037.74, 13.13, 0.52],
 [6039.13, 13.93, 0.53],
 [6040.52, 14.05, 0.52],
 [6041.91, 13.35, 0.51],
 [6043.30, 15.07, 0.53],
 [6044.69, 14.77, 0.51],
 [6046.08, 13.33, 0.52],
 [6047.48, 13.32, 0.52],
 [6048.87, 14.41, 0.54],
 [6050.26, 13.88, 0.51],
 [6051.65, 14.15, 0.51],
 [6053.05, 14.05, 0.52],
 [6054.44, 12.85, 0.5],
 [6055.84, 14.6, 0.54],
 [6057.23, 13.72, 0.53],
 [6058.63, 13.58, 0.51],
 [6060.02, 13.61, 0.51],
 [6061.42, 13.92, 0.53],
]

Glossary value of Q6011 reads 11.72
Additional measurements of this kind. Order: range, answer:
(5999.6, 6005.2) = 13.12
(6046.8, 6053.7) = 13.32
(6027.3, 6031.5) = 13.23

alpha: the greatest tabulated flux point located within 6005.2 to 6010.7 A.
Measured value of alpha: 13.77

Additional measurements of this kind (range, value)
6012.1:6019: 13.26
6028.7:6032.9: 13.78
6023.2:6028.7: 13.73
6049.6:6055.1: 14.15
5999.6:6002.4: 13.96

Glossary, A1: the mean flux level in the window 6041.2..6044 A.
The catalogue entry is 14.2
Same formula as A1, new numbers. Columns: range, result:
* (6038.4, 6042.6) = 13.8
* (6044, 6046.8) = 14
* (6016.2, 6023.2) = 12.5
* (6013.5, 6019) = 12.7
